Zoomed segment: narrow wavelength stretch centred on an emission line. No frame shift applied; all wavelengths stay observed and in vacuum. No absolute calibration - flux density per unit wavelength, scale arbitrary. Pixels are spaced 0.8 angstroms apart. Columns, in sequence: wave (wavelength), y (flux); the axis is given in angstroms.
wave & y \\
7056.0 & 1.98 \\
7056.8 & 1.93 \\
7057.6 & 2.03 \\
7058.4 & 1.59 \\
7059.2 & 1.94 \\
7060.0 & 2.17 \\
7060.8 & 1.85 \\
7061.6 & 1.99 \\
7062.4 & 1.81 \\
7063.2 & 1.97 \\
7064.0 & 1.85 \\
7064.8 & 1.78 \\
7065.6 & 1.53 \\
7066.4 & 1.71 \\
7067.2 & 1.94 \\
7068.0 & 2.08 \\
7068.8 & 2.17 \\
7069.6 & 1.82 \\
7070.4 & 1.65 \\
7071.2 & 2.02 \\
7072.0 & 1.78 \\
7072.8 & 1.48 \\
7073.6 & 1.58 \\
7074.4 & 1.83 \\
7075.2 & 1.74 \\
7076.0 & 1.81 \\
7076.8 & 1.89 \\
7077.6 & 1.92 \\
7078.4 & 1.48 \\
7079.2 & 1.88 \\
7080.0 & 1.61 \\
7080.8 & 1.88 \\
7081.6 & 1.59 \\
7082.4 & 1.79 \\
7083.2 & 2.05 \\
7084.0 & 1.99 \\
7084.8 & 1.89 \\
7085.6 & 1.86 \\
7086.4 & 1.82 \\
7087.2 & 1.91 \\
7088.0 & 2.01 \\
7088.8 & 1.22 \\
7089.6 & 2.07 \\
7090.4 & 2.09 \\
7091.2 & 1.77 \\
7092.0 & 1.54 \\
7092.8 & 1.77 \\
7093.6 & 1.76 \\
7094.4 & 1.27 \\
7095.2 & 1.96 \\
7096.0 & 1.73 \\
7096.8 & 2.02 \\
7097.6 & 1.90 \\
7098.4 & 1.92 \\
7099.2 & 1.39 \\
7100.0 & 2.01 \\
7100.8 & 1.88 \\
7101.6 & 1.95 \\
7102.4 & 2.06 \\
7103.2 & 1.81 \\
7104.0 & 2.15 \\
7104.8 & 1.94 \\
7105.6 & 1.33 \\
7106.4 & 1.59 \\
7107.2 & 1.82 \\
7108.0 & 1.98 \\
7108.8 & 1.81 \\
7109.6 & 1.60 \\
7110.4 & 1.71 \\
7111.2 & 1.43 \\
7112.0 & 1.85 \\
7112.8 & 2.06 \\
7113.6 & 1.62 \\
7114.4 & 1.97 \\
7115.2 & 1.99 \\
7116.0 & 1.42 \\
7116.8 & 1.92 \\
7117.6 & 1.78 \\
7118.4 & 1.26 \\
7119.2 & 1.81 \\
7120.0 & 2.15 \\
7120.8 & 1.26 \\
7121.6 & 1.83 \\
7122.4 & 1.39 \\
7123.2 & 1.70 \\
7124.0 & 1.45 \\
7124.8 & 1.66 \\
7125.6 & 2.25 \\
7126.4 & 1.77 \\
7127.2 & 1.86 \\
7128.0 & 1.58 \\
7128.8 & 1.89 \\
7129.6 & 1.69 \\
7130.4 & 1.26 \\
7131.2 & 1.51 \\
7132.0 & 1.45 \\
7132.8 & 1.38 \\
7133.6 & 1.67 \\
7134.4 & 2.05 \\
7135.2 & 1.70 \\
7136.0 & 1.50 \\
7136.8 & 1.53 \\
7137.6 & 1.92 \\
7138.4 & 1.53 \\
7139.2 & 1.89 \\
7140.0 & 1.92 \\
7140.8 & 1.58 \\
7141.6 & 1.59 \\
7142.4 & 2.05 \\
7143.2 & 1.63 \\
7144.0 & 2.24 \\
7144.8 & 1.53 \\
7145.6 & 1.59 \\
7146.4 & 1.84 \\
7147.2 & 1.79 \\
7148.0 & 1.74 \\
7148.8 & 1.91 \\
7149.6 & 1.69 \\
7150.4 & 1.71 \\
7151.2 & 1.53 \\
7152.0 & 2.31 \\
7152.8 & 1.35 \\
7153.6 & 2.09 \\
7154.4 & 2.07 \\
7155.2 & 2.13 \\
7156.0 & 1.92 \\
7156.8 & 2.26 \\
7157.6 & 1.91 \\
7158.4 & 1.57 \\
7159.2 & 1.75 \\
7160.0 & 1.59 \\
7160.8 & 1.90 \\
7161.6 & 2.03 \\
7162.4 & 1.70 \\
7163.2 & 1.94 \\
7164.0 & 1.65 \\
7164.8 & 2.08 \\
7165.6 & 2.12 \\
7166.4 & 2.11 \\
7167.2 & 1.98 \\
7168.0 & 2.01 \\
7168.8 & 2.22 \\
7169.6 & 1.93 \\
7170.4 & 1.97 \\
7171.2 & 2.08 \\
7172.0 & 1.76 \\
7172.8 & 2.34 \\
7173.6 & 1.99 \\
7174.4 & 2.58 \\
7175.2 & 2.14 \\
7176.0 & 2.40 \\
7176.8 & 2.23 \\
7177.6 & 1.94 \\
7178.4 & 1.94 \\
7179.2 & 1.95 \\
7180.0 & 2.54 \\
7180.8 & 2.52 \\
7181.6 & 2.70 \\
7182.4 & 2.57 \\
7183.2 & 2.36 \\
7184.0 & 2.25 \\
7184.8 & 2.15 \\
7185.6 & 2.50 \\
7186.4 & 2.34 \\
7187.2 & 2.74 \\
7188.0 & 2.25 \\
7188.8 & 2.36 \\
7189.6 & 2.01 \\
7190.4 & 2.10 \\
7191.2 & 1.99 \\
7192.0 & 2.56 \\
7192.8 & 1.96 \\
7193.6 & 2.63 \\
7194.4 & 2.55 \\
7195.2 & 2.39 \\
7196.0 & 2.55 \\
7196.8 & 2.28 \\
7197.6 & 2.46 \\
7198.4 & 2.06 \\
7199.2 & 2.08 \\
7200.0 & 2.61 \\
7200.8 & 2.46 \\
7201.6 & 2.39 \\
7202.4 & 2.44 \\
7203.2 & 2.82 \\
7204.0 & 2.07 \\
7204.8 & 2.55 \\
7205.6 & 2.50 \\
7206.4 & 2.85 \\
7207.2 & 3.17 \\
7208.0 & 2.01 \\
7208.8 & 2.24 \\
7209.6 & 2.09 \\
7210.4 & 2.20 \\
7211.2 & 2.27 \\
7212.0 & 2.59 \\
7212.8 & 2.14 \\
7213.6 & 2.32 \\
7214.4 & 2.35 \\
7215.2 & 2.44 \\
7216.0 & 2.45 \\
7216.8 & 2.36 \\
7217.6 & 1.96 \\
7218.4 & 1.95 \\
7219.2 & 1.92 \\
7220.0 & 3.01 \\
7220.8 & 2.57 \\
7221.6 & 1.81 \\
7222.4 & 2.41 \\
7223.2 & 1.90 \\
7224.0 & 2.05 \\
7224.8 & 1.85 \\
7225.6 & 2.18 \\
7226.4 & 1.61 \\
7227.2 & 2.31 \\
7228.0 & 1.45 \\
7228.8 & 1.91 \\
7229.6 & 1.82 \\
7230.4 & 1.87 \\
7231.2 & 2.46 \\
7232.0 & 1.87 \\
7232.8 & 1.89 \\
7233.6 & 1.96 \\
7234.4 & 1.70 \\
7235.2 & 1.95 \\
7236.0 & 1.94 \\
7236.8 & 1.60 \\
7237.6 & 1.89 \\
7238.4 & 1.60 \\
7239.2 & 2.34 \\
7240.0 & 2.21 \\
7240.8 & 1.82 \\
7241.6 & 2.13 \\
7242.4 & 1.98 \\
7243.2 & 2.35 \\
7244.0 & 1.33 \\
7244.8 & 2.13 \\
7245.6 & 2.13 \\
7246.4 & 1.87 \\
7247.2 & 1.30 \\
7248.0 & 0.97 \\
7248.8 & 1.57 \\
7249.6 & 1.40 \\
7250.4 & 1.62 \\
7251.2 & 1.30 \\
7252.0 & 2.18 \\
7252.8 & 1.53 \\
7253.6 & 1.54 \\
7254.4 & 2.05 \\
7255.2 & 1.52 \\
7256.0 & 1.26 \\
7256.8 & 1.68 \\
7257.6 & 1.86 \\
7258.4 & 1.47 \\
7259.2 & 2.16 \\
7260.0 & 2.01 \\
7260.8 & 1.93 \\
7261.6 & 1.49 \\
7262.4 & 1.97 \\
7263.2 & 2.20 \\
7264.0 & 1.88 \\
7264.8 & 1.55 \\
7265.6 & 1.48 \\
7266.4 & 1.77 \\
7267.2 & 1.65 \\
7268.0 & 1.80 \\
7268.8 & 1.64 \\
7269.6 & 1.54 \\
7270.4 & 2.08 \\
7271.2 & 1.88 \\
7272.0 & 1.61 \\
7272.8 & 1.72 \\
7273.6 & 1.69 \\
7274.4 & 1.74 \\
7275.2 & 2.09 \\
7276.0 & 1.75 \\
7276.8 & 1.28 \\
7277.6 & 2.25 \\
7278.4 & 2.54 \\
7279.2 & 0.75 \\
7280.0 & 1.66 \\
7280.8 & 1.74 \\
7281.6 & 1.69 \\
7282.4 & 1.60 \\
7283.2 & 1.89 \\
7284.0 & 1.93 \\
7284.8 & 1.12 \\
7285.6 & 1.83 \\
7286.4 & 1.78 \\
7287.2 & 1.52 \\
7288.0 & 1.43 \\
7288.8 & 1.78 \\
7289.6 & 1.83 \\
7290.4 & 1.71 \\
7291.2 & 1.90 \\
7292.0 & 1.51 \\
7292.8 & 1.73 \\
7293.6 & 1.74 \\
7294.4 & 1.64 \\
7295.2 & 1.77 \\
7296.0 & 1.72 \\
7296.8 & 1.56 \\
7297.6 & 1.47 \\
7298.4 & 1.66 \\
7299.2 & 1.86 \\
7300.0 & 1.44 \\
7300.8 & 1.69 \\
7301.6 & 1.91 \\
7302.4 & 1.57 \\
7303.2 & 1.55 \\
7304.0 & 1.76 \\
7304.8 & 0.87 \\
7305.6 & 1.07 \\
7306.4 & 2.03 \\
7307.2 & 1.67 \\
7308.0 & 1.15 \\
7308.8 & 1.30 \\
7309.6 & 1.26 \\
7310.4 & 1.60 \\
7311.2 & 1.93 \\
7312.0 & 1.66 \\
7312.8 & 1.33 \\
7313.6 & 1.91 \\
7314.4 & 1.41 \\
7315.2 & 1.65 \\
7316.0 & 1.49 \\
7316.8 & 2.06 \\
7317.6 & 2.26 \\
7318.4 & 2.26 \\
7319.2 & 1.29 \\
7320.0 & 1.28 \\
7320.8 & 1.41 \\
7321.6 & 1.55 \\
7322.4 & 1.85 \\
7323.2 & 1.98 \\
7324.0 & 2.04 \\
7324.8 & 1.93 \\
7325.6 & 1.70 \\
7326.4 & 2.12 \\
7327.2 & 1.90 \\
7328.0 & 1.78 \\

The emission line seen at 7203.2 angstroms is Mg II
